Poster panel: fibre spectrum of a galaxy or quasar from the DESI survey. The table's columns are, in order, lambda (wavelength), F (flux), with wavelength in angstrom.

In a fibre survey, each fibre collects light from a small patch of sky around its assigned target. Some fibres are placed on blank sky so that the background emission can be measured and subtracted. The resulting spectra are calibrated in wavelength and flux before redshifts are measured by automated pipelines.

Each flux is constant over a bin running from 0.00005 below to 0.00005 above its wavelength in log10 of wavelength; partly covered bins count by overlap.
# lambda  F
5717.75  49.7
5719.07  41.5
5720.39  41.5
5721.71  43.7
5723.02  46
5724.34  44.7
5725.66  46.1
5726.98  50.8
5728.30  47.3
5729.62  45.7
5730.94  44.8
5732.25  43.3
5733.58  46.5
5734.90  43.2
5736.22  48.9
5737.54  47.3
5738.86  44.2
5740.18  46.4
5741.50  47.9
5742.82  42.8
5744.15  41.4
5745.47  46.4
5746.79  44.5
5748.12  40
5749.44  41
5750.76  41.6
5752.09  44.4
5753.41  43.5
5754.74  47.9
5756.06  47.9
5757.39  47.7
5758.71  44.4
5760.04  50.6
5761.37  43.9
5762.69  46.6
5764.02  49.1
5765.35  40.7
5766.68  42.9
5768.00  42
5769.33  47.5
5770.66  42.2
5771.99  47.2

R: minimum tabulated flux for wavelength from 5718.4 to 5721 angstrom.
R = 41.5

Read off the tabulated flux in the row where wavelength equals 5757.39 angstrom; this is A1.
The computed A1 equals 47.7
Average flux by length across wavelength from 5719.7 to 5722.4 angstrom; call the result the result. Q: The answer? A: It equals 42.7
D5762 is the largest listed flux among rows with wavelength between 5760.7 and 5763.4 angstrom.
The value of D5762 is 46.6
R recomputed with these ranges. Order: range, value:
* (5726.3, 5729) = 47.3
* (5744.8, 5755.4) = 40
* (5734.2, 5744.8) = 41.4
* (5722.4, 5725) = 44.7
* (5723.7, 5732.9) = 43.3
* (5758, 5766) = 40.7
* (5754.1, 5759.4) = 44.4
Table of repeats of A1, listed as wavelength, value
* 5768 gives 42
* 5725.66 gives 46.1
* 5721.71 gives 43.7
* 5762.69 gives 46.6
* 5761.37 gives 43.9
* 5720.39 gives 41.5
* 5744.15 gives 41.4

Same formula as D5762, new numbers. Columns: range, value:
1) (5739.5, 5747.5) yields 47.9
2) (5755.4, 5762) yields 50.6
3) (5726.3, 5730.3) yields 50.8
